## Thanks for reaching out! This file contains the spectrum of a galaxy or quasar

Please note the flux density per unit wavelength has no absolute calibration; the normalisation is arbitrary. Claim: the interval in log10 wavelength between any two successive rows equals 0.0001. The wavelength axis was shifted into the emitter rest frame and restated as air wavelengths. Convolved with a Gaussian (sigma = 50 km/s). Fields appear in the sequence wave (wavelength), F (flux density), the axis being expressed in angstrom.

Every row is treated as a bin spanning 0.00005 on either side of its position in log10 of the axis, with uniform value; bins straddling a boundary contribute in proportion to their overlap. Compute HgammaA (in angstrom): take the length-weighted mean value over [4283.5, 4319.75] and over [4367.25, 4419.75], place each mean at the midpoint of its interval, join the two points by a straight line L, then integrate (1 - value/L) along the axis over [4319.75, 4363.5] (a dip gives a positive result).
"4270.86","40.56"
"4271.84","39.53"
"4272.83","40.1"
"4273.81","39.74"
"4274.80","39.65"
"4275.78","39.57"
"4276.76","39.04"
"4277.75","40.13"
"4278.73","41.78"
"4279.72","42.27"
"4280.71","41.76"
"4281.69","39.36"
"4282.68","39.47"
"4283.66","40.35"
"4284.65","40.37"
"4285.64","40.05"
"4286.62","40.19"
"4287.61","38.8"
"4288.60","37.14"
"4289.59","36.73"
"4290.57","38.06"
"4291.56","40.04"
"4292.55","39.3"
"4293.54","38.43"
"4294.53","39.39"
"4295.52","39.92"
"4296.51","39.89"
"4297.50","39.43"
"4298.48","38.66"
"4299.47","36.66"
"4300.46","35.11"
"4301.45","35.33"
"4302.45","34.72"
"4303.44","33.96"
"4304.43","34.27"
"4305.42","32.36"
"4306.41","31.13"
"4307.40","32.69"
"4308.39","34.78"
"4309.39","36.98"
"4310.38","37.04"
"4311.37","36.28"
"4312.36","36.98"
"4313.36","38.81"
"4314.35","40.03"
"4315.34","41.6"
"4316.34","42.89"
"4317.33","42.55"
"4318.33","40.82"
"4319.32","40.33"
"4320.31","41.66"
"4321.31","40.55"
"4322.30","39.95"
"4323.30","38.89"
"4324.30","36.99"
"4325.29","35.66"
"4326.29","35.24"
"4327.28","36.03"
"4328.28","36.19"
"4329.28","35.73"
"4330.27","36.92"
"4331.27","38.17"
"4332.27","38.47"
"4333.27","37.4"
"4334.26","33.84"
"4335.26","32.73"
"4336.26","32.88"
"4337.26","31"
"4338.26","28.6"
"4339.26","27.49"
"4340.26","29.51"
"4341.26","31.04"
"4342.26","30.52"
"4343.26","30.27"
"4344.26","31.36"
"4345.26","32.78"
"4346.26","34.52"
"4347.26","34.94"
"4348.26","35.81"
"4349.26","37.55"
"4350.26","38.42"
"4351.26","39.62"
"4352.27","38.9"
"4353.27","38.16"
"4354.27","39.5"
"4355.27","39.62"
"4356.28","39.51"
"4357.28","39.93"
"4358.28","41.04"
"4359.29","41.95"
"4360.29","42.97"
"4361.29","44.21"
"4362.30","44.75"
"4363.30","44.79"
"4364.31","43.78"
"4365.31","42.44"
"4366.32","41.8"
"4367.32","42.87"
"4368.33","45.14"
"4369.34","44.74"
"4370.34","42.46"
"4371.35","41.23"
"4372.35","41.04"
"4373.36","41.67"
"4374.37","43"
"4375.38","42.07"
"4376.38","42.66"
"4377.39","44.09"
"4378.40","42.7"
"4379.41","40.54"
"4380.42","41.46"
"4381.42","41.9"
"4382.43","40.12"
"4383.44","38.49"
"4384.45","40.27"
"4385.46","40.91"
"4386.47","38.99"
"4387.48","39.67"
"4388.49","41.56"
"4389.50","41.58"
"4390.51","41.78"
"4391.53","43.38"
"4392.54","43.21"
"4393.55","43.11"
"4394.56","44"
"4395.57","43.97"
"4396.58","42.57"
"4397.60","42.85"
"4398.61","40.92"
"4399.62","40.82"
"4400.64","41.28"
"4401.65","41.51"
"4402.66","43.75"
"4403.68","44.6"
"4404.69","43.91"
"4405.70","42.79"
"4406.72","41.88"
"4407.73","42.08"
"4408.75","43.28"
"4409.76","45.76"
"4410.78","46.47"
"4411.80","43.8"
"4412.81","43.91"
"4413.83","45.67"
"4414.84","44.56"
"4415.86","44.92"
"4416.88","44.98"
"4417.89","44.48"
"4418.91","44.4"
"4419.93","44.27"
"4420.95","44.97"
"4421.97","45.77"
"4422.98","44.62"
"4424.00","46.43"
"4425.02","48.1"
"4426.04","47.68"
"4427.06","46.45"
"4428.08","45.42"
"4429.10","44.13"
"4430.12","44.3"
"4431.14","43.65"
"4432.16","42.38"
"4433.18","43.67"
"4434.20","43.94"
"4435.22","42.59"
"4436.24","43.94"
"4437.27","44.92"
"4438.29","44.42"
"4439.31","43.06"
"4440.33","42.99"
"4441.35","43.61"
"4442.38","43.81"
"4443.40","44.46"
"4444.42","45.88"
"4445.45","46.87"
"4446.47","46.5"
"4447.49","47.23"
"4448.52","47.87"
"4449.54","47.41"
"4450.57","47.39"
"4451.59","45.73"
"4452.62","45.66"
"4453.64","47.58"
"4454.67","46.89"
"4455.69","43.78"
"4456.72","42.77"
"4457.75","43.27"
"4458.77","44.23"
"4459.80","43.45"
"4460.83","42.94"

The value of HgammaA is 3.6 angstrom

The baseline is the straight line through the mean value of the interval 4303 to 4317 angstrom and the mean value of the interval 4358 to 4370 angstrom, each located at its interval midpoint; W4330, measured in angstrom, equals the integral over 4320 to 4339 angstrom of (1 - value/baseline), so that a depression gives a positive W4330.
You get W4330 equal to 1.4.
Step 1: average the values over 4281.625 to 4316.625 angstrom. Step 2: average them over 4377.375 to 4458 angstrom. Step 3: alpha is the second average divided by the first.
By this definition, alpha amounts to 1.2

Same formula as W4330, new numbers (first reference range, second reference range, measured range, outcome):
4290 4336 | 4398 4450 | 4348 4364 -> -0.1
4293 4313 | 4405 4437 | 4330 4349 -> 2.8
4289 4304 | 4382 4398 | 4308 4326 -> -0.2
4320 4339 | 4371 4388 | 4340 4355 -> 1.1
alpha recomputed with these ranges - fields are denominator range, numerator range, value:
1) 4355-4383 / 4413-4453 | 1.07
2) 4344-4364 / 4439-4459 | 1.16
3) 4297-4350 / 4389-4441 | 1.23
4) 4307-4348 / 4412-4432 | 1.26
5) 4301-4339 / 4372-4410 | 1.15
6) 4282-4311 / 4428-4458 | 1.20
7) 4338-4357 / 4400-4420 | 1.26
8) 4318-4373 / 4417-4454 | 1.19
